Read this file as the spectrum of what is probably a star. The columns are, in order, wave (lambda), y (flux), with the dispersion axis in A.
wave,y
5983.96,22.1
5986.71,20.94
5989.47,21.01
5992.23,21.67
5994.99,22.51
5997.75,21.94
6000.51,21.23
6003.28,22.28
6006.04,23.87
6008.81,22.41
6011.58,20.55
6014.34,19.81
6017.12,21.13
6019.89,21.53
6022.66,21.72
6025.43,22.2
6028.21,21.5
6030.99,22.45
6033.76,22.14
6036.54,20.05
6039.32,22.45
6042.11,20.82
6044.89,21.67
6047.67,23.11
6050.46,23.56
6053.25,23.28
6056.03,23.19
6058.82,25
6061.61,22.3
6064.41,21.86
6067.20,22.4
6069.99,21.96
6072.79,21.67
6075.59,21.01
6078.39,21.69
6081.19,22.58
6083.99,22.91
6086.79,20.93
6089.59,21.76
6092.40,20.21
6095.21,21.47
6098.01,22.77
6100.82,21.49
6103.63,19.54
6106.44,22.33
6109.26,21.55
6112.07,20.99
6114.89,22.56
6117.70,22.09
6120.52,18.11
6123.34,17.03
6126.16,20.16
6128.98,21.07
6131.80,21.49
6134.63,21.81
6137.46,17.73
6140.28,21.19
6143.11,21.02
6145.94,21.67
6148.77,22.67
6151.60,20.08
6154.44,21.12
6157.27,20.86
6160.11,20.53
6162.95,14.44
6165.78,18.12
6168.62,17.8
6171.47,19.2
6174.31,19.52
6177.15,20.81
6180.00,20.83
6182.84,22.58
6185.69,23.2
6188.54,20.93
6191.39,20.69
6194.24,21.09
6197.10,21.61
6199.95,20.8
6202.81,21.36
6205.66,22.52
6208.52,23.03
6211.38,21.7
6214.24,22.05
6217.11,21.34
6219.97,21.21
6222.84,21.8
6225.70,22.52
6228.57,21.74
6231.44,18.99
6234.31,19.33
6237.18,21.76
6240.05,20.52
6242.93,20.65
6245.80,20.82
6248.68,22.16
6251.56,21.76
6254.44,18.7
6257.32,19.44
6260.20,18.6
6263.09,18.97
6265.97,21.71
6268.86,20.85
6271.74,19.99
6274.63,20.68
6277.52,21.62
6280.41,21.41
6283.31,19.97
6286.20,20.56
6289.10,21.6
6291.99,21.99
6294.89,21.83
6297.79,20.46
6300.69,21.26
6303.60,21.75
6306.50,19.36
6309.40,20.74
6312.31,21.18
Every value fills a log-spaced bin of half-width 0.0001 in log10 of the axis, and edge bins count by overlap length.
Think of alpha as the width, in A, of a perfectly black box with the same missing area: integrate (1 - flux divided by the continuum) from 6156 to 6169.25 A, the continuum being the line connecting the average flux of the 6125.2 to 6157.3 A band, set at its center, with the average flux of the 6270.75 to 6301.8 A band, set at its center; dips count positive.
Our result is 1.6 A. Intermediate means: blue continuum 20.9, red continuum 21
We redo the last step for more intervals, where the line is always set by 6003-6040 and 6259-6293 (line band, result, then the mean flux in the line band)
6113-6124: 0.57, 20.2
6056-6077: -0.84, 22.4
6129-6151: 0.17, 21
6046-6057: -0.85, 23.3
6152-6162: 0.32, 20.4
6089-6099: -0.04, 21.5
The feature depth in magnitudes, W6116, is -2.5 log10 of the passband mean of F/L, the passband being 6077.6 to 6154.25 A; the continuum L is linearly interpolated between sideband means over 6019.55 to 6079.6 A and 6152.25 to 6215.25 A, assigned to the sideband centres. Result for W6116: 0.02 mag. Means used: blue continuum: 22.2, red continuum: 20.7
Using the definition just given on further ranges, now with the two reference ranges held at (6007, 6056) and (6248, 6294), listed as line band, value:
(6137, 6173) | 0.08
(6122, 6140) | 0.07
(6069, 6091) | -0.01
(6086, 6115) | 0.01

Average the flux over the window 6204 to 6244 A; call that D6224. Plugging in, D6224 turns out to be 21.4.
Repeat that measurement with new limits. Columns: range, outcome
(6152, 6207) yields 20.4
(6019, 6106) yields 22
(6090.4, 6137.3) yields 20.8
